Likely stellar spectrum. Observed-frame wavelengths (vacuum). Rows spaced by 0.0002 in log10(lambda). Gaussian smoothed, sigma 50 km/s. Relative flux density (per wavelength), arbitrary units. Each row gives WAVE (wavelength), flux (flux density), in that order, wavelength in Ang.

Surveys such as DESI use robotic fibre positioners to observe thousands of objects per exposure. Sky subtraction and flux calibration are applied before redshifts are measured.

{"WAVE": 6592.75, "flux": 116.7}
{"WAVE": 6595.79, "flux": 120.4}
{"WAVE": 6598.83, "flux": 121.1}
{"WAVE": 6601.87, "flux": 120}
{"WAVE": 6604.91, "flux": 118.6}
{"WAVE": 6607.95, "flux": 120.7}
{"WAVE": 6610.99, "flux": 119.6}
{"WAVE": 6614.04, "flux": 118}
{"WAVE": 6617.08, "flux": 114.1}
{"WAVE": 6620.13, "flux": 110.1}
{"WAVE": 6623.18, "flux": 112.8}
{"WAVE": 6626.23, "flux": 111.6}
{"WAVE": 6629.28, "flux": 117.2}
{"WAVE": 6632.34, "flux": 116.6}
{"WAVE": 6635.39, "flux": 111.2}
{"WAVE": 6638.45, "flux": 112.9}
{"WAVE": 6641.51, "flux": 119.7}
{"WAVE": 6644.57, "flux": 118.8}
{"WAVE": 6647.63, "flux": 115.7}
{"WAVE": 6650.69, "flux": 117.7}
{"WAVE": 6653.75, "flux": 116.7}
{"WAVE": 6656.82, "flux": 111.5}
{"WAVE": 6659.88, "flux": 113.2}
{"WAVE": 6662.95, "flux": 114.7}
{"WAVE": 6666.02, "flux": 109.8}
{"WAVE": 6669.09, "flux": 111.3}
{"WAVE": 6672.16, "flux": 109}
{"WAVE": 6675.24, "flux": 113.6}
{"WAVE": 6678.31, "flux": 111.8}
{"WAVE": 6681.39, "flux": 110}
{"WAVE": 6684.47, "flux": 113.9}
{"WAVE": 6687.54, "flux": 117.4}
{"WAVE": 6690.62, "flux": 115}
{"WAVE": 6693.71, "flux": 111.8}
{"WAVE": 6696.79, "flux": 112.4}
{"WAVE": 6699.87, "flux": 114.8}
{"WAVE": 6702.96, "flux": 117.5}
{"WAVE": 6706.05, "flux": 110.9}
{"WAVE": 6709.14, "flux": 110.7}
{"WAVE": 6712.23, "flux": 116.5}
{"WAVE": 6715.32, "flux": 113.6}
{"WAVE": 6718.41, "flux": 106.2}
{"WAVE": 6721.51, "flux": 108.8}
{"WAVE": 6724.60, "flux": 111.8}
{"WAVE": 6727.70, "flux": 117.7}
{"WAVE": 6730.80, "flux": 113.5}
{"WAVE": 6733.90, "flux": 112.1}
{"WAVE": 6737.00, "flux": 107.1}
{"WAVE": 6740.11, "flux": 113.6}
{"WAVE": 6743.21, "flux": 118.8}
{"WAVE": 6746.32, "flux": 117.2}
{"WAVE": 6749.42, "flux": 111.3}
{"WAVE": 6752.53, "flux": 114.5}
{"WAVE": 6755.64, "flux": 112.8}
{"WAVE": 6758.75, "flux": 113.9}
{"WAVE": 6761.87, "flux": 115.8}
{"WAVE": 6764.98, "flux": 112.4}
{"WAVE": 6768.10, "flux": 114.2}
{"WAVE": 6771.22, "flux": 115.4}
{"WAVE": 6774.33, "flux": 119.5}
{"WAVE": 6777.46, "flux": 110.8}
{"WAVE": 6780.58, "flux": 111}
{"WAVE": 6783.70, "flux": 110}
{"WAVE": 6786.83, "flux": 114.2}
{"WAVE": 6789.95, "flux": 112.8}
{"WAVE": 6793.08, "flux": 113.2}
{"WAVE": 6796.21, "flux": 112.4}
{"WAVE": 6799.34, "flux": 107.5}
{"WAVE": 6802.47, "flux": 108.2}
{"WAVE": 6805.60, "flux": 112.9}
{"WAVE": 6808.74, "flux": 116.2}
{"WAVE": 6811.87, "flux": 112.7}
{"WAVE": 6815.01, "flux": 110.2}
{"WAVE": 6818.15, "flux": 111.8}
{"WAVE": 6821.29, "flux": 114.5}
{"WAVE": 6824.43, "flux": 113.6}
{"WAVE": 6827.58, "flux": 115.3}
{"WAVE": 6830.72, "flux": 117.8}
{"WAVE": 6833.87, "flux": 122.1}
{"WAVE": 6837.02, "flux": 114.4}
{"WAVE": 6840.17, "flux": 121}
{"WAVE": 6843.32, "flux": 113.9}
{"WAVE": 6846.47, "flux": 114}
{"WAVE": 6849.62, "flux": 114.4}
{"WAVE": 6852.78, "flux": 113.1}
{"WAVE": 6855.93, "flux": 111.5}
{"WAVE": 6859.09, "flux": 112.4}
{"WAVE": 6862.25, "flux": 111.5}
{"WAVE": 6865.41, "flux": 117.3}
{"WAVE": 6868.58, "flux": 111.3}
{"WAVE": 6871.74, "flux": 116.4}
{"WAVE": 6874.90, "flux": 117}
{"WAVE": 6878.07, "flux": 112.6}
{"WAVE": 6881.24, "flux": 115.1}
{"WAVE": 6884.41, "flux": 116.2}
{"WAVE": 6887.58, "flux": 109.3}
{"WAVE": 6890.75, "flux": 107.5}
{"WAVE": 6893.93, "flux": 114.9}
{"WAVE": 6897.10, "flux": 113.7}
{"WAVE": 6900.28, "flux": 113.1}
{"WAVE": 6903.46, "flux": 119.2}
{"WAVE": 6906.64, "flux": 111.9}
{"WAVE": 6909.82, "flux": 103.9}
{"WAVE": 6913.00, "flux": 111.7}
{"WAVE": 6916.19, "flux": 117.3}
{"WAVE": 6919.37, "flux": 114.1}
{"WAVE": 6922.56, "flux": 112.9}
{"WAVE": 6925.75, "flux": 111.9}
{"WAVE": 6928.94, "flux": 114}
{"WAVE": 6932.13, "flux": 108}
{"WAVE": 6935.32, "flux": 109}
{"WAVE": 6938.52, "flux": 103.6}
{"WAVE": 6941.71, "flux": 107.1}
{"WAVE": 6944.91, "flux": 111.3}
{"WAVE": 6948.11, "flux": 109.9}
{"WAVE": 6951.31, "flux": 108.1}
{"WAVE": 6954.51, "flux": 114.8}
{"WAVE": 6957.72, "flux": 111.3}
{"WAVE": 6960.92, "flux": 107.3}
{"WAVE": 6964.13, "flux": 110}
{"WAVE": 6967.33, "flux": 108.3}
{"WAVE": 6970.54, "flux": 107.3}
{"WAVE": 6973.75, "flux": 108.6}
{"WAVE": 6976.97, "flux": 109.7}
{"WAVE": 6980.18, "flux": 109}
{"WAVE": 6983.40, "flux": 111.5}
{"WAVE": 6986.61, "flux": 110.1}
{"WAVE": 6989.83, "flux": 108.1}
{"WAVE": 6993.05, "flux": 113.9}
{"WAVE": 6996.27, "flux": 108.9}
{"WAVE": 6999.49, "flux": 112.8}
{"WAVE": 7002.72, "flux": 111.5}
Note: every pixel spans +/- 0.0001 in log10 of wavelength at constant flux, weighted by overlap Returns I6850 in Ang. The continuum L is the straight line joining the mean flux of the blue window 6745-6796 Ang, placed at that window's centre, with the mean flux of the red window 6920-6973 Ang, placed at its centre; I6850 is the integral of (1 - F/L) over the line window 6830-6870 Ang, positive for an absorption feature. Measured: -1.1 Ang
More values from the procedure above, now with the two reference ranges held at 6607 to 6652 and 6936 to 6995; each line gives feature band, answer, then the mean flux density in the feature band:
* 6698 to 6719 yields 0.2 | 113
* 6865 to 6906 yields -1.1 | 114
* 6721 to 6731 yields 0.1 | 113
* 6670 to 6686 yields 0.4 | 112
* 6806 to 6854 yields -1.3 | 115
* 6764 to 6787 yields -0.1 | 113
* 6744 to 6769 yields -0.2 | 114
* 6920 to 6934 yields -0.2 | 112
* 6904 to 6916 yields -0.1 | 111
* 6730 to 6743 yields 0.2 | 112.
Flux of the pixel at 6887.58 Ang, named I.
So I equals 109.3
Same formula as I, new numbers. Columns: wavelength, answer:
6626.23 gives 111.6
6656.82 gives 111.5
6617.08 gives 114.1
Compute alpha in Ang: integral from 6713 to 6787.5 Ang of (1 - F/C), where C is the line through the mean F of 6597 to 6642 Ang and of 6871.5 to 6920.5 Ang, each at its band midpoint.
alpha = 1.1 Ang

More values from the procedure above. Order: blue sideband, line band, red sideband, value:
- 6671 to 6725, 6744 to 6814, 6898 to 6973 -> -0.8 Ang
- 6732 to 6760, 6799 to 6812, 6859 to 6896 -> 0.2 Ang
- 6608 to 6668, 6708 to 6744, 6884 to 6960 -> 0.4 Ang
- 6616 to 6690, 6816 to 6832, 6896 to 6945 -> -0.3 Ang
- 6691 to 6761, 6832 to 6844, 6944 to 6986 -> -0.7 Ang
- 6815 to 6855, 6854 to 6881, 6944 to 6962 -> 0.0 Ang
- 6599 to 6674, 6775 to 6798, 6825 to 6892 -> 0.5 Ang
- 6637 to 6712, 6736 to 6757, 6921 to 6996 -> -0.2 Ang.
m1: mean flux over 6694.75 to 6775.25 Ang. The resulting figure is 114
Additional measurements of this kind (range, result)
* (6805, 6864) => 114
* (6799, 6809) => 111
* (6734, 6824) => 113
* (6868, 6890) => 114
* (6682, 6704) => 114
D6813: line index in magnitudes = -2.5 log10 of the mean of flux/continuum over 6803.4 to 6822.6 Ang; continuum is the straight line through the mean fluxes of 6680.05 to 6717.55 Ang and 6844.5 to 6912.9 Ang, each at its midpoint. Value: 0.00 mag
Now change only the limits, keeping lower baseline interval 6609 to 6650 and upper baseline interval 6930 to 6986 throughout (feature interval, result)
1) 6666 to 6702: 0.02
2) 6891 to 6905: -0.04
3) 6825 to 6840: -0.06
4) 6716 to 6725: 0.04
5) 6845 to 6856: -0.02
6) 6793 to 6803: 0.02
